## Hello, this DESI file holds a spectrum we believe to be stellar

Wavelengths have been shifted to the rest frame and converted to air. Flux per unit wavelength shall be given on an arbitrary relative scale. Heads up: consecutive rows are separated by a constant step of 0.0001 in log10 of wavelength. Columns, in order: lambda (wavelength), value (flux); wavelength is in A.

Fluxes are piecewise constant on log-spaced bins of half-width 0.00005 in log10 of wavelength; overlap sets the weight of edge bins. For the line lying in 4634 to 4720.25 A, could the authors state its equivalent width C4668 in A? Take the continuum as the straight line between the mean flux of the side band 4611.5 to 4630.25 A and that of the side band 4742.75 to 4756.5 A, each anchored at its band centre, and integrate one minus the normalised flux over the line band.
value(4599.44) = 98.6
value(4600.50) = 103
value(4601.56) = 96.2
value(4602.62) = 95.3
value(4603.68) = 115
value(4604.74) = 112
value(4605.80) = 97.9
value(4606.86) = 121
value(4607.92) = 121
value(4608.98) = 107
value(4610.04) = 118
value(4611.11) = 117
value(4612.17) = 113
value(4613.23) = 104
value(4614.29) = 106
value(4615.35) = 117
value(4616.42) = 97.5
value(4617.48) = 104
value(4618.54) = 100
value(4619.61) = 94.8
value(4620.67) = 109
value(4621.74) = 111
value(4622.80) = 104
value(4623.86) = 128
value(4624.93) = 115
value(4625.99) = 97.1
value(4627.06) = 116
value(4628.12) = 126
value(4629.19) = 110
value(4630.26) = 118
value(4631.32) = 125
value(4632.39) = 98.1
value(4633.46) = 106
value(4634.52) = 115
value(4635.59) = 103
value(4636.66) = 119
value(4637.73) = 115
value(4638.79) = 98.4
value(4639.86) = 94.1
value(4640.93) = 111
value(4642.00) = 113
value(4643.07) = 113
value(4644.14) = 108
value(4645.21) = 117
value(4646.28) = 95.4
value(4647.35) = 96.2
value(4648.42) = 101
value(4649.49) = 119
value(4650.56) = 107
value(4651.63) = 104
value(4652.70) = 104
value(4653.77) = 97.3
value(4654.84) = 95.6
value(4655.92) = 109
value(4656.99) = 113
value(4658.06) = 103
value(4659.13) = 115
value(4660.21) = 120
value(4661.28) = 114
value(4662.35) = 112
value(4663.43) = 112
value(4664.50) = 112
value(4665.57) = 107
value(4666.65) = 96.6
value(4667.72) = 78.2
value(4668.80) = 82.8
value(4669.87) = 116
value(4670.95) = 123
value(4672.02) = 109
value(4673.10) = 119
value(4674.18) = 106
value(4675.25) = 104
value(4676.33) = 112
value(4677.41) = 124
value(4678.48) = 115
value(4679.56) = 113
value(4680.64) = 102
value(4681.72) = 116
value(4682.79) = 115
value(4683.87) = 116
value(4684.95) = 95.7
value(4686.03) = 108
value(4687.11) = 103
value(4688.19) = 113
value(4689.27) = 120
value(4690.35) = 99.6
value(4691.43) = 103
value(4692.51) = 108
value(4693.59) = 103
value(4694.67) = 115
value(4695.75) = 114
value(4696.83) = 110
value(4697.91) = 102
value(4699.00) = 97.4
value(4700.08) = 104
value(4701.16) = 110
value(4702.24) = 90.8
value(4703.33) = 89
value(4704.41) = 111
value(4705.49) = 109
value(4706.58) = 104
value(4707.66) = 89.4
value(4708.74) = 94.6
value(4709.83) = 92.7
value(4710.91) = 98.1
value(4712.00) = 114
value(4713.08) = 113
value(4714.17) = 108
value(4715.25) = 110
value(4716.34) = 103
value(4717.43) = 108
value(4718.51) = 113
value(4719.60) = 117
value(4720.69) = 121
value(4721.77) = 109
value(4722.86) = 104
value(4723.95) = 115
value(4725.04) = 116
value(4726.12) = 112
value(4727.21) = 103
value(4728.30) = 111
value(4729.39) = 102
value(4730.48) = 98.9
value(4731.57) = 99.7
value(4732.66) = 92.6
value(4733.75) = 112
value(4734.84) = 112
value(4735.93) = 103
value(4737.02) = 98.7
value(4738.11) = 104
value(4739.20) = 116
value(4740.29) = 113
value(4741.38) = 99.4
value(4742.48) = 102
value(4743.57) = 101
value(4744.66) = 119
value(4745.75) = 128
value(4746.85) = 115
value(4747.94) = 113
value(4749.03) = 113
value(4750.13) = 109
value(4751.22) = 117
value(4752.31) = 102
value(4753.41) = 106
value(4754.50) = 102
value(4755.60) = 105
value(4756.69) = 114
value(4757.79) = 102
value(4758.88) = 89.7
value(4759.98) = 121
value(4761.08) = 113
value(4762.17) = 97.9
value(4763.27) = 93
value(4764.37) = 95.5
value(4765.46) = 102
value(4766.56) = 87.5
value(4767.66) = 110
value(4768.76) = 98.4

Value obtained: 2.3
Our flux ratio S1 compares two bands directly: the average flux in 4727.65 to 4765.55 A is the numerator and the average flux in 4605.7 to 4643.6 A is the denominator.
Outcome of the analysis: 1.0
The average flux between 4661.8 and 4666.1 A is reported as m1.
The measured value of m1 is 111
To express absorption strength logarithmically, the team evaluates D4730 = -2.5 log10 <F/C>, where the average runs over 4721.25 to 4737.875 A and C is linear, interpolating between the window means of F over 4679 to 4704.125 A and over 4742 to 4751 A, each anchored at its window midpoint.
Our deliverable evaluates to 0.05 mag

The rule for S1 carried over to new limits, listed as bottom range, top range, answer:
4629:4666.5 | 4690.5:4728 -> 0.98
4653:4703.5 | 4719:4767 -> 1.00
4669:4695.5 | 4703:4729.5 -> 0.97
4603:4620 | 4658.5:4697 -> 1.00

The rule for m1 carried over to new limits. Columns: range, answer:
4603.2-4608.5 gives 113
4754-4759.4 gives 103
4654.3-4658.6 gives 105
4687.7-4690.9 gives 111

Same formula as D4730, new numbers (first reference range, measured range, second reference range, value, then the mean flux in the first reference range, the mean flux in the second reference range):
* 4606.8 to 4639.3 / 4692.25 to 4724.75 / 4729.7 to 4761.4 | 0.025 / 111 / 108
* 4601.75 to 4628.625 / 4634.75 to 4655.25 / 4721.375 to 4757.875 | 0.033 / 110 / 108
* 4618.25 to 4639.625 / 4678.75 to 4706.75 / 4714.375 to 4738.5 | 0.018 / 110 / 108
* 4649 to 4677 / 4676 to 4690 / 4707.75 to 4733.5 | -0.045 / 107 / 107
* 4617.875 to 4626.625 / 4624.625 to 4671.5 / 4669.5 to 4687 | 0.015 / 107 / 112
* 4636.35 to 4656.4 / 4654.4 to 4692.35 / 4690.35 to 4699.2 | -0.024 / 106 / 106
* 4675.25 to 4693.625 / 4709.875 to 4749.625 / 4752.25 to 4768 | -0.032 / 110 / 103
